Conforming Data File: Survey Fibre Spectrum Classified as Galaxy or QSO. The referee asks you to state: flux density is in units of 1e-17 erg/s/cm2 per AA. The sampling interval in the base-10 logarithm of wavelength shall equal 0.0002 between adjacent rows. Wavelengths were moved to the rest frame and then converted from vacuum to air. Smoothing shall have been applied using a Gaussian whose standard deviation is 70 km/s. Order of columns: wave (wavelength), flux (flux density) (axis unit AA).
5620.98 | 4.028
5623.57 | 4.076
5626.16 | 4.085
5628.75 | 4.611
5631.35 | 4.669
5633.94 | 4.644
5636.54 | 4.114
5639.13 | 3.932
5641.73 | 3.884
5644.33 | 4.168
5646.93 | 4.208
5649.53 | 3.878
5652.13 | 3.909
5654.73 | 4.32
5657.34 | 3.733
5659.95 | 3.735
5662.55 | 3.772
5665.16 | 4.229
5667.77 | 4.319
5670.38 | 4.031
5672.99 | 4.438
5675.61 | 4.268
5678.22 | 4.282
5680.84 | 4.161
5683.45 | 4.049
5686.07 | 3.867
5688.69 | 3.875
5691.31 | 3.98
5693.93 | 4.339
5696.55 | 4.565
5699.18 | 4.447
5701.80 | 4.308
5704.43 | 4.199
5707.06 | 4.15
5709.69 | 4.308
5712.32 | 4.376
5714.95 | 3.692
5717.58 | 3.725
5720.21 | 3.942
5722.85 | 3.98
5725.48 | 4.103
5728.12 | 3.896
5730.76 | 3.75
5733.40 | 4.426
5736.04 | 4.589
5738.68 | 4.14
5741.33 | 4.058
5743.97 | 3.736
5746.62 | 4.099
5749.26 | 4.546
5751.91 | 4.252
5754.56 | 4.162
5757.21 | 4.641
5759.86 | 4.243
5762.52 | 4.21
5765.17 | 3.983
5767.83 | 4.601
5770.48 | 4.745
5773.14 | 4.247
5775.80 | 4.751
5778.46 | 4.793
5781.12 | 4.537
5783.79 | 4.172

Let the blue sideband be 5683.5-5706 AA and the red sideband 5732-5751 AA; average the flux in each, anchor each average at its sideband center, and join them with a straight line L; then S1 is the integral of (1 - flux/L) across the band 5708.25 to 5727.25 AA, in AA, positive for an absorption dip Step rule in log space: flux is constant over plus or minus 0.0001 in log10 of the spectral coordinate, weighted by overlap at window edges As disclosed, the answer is 0.9 AA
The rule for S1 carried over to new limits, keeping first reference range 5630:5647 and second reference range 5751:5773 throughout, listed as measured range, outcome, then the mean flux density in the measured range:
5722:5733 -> 0.9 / 3.97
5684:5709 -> 0.6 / 4.19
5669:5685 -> 0.3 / 4.2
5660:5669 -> 0.4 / 4.06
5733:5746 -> 0.5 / 4.17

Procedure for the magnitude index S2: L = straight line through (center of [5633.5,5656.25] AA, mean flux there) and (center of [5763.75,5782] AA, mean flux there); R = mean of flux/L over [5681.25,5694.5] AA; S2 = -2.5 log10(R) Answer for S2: 0.06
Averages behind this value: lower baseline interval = 4.09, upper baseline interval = 4.52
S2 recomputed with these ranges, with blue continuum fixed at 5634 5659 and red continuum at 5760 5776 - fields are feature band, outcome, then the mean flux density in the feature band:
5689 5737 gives 0.02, 4.15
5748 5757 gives 0.00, 4.36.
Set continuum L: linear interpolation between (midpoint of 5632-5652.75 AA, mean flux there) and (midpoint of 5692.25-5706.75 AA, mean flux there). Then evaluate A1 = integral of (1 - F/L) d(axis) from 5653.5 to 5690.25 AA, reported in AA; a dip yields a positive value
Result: 1.4 AA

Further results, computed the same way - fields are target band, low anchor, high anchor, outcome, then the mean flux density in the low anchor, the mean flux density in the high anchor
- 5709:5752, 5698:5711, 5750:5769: 2.0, 4.28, 4.3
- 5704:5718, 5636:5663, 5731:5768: 0.2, 3.97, 4.24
